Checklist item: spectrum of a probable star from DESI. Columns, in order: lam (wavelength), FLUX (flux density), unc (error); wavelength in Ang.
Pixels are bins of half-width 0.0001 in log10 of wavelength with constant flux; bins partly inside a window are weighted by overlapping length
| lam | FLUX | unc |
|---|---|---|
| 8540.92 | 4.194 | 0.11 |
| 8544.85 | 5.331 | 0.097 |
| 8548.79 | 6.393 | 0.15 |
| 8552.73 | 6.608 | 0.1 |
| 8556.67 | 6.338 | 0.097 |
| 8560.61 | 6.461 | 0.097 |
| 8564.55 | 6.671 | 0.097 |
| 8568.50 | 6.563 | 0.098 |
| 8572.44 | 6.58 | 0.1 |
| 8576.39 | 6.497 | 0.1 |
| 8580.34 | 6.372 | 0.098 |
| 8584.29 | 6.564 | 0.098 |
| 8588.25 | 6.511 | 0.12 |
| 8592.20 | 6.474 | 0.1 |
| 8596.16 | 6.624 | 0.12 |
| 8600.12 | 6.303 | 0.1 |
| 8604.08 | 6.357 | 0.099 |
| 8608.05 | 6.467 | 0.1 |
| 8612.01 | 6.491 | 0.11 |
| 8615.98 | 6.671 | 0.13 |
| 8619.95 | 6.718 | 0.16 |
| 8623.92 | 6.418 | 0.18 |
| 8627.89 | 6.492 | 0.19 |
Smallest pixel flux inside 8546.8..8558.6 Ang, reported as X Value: 6.338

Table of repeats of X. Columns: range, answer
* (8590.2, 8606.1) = 6.303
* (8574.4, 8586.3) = 6.372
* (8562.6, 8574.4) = 6.563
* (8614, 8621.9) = 6.671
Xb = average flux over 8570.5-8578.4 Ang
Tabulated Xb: 6.54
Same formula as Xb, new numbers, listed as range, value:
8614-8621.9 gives 6.69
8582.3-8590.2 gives 6.53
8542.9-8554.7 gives 6.11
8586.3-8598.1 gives 6.54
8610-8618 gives 6.58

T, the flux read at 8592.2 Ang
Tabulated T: 6.474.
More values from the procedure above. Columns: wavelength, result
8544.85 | 5.331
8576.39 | 6.497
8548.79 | 6.393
